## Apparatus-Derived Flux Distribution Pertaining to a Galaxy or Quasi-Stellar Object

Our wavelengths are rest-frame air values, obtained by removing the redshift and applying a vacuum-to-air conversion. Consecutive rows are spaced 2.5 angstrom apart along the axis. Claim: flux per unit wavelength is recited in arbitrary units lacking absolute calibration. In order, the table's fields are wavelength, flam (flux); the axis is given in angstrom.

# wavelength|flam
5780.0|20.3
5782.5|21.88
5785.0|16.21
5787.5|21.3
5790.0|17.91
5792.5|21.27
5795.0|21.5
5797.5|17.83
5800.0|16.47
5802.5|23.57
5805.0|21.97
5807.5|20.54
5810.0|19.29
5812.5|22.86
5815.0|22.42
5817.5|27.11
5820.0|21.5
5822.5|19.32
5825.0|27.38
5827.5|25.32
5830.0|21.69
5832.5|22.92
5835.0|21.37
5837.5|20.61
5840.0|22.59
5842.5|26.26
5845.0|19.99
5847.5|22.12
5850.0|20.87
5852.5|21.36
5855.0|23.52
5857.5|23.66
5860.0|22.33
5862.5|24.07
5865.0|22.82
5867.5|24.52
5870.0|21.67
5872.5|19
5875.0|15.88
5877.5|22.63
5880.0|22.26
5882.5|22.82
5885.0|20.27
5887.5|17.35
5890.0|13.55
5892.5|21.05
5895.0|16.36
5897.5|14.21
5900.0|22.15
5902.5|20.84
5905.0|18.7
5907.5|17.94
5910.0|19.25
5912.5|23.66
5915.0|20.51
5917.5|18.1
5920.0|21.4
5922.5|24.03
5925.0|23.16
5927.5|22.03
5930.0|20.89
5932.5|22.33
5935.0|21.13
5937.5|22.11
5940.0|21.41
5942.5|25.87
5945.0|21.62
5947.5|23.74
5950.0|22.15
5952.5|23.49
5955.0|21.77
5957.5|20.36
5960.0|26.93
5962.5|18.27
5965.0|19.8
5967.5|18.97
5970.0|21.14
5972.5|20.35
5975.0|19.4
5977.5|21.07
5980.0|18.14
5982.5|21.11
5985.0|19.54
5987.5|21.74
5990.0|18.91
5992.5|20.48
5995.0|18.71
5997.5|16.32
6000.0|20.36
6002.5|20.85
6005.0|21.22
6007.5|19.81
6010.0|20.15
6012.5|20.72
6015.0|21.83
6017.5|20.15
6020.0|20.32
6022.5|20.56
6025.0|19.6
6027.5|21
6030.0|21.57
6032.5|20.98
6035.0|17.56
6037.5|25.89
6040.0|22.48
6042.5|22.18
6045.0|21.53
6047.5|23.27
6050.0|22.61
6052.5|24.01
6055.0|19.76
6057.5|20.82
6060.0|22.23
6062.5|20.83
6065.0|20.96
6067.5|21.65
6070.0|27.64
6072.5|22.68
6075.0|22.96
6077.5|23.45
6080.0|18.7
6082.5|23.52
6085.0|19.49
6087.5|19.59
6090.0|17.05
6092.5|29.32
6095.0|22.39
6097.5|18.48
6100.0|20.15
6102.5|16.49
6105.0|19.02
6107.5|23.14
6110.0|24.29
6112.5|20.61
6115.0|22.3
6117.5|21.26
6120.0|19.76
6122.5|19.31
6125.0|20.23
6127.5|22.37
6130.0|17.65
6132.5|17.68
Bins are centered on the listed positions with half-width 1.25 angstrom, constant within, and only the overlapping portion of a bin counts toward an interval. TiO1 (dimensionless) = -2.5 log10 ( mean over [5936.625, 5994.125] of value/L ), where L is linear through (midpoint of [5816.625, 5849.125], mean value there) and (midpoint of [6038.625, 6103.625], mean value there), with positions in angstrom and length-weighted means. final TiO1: 0.05 mag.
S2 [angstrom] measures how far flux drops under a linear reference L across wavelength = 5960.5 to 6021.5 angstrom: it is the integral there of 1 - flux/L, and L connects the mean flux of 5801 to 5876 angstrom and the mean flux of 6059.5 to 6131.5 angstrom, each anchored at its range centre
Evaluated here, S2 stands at 4.56 angstrom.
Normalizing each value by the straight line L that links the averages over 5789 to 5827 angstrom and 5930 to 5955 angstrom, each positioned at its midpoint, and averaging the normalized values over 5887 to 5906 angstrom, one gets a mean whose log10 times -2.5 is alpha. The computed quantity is 0.22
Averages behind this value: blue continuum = 21.5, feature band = 18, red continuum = 22.5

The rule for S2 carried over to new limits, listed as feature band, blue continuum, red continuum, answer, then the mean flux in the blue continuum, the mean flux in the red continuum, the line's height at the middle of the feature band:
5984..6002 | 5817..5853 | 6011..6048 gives 1.69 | 22.6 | 21.3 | 21.5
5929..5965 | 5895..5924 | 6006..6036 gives -3.81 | 19.9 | 20.4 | 20.1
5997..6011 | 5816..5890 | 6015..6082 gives 1.20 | 22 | 21.8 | 21.8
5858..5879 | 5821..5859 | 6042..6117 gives 0.74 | 22.6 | 21.7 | 22.5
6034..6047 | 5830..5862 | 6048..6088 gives -0.03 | 22.3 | 22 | 22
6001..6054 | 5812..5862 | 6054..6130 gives 0.81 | 22.8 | 21.3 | 21.7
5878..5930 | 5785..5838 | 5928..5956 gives 4.95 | 21.5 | 22.4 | 22.1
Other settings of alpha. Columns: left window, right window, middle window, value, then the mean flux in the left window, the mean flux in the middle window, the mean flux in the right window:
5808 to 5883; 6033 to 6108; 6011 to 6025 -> 0.061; 22.3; 20.6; 21.6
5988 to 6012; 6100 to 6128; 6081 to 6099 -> -0.043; 19.7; 21.4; 20.7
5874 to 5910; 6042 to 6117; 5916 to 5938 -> -0.112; 19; 21.7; 21.7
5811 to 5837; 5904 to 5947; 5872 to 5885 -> 0.083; 23.1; 20.6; 21.5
